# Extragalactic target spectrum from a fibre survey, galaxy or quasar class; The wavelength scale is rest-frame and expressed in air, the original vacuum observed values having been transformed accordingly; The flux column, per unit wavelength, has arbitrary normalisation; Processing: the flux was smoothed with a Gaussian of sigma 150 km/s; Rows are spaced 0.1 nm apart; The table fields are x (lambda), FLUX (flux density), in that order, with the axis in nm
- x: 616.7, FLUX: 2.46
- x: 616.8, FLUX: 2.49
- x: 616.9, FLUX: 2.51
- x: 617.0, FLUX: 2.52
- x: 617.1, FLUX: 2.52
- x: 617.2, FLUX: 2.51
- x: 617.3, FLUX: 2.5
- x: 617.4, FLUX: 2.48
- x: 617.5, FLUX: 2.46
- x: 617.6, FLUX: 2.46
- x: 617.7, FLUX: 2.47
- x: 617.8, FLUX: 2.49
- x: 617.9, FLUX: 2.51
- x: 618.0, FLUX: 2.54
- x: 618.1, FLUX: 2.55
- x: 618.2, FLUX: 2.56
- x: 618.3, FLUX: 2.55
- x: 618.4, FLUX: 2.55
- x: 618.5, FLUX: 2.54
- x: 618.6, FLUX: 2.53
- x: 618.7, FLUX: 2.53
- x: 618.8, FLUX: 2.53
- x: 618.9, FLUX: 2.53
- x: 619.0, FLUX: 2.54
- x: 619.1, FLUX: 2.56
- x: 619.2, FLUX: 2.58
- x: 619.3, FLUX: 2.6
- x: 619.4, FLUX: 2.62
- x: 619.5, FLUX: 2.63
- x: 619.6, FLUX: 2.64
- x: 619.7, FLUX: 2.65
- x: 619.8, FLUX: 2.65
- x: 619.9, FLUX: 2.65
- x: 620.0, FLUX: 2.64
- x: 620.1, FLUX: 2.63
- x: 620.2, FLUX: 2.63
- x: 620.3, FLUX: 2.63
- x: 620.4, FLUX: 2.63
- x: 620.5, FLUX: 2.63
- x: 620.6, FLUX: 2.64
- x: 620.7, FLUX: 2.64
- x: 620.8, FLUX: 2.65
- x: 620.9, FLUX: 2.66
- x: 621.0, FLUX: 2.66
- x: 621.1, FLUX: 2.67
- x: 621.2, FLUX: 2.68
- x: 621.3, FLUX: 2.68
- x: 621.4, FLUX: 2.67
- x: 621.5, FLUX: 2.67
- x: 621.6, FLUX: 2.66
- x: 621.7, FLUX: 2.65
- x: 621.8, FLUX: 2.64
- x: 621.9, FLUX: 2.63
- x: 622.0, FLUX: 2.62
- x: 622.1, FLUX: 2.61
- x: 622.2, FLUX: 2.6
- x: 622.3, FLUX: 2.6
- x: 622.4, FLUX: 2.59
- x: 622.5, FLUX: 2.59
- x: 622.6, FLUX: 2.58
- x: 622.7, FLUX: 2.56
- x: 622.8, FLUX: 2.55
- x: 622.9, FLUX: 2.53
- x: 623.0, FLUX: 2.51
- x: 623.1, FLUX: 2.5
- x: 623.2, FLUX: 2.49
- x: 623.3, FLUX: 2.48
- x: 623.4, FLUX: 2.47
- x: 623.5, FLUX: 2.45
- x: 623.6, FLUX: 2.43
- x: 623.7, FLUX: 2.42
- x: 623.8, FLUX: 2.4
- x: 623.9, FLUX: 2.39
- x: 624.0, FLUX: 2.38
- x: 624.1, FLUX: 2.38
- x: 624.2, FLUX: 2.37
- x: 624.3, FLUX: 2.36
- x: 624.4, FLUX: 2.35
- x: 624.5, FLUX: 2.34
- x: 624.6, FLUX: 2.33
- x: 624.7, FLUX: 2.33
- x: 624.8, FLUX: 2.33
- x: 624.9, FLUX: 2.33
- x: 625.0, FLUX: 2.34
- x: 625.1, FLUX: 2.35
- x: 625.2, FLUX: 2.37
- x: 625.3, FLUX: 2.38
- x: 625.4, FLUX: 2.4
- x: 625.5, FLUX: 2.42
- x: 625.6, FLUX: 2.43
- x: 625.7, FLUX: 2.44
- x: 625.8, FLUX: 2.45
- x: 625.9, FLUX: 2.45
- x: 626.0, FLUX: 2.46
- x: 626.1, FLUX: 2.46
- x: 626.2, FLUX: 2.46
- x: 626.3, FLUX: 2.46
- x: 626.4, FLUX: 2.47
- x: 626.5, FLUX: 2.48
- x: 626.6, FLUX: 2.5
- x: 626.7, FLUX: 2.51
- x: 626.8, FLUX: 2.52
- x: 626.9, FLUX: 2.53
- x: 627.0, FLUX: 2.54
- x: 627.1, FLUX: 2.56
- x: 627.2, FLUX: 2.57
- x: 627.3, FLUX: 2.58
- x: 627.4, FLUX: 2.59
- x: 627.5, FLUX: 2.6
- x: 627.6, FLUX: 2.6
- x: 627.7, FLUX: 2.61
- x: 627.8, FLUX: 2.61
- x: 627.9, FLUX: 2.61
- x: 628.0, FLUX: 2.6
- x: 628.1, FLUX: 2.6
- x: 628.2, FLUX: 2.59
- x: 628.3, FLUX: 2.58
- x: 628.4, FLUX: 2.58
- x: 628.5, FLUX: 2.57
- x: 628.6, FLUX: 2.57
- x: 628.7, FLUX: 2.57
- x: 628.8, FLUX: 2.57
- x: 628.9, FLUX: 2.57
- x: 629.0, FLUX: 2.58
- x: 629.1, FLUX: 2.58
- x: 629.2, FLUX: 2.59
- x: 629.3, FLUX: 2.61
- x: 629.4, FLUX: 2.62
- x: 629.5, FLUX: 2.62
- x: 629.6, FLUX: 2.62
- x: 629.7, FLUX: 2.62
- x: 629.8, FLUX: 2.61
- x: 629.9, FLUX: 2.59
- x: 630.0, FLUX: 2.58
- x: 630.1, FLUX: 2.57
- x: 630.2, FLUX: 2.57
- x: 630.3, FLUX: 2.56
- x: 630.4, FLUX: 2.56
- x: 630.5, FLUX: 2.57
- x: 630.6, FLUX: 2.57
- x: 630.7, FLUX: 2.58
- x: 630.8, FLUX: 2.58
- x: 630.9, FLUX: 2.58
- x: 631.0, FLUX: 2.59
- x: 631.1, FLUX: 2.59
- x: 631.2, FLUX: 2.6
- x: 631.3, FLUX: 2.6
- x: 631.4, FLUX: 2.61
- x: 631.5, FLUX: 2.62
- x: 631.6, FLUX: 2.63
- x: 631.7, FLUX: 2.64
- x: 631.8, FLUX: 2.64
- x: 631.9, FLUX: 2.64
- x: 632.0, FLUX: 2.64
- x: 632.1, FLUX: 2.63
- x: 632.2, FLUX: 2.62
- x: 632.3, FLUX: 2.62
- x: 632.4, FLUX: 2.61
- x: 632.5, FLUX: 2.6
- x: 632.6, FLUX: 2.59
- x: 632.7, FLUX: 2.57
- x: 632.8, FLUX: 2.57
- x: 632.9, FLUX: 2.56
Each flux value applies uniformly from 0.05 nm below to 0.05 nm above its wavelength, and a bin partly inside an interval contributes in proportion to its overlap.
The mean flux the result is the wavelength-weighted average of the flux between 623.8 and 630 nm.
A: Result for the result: 2.5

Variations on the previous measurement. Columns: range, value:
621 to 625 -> 2.51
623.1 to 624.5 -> 2.41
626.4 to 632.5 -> 2.59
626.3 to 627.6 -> 2.54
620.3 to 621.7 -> 2.66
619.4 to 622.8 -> 2.63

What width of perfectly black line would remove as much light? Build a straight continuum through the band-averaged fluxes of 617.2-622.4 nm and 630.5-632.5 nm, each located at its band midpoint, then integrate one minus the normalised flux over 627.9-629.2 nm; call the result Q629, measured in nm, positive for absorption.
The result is 0.01 nm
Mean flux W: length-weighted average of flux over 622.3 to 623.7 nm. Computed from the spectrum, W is 2.52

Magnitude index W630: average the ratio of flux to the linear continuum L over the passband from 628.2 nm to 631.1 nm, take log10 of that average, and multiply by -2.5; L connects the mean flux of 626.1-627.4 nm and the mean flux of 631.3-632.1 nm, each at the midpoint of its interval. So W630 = -0.001 mag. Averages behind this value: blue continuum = 2.52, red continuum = 2.63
